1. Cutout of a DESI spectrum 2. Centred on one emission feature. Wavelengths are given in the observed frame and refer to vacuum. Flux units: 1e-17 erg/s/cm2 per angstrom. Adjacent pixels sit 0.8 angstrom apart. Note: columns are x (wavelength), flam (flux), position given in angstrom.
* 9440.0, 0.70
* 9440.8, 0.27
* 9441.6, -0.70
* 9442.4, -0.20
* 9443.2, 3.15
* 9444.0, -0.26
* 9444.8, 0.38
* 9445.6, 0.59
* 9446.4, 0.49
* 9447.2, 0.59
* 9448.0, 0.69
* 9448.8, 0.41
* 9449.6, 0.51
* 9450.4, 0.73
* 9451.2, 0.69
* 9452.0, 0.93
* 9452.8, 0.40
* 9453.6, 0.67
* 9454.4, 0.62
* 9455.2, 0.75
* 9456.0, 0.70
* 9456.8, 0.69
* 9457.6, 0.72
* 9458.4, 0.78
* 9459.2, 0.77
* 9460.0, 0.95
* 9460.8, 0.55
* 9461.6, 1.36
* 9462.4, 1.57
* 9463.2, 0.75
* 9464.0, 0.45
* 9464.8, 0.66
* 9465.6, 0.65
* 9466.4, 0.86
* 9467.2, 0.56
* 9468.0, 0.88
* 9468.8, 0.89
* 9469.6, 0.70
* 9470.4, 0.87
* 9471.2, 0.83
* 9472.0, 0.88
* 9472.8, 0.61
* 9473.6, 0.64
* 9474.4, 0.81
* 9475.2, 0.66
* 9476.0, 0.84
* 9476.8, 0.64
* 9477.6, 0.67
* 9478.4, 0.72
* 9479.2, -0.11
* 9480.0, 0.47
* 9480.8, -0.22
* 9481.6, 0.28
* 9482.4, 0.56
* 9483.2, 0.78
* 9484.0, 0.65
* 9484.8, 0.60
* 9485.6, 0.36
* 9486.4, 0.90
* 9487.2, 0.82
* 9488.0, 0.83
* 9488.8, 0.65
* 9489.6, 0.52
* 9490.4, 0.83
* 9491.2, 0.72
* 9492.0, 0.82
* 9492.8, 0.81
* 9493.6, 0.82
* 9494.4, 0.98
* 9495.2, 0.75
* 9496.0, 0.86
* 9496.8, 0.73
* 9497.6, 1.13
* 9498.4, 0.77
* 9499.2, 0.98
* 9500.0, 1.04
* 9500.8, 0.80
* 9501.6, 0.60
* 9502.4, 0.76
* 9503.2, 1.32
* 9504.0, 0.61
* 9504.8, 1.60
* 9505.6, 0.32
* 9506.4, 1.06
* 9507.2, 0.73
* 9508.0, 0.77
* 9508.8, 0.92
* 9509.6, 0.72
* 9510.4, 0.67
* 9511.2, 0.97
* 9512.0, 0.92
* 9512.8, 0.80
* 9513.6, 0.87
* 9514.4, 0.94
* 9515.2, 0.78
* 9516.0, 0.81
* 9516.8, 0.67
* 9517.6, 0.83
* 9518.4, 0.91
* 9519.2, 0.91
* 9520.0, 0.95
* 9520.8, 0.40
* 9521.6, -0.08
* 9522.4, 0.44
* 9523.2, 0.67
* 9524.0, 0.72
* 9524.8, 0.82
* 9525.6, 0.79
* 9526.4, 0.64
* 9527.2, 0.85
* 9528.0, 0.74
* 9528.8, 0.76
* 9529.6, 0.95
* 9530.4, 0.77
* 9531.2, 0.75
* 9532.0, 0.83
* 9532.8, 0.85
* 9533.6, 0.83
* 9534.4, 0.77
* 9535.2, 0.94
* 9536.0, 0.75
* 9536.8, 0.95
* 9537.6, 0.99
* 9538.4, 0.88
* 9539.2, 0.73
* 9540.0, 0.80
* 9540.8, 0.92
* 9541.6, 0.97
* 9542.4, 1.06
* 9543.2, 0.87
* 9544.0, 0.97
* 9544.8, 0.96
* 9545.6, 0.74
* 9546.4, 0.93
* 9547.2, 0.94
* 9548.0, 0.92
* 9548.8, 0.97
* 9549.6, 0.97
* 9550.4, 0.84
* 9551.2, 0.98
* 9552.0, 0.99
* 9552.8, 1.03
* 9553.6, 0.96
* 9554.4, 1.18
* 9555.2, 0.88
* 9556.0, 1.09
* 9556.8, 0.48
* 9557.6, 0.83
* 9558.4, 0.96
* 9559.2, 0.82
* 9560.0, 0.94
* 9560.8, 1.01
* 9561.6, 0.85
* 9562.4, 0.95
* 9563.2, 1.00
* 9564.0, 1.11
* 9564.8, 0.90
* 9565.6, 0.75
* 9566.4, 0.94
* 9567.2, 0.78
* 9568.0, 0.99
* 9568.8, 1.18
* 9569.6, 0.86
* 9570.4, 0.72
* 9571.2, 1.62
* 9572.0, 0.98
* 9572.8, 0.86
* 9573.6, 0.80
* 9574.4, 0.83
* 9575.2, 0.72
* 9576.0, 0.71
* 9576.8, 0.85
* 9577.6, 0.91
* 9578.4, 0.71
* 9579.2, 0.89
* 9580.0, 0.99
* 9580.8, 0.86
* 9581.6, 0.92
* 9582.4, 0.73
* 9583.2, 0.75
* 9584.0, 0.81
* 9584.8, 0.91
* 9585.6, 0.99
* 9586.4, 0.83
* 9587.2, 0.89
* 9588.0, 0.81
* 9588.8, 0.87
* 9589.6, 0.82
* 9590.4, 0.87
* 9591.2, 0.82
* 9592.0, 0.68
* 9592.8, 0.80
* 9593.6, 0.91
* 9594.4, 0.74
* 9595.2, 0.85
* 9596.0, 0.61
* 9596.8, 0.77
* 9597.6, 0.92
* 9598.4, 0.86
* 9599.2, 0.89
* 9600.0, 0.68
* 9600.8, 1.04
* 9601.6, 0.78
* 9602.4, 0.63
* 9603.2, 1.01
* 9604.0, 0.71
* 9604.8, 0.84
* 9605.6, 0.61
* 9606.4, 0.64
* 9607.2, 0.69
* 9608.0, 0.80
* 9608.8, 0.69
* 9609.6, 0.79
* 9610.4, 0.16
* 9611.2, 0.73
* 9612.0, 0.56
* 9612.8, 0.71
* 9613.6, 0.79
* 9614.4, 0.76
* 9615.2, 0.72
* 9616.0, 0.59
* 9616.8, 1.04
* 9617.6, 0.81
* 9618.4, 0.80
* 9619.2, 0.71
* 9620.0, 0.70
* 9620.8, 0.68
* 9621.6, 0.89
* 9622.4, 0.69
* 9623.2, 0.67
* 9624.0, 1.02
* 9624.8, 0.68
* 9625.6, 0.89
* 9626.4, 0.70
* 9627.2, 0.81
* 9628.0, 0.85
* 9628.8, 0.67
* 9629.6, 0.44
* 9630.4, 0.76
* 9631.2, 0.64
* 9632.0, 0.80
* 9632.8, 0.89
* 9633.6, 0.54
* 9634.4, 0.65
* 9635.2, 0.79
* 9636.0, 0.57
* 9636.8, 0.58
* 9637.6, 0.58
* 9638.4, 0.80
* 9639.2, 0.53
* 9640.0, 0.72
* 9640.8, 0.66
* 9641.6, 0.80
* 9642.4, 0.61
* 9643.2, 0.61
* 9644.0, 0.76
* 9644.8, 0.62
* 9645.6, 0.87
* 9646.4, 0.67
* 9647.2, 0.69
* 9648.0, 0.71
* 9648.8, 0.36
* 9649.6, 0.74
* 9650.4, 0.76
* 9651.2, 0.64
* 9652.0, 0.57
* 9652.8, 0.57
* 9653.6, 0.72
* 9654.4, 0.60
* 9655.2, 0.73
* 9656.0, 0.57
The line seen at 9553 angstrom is C III] 1909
